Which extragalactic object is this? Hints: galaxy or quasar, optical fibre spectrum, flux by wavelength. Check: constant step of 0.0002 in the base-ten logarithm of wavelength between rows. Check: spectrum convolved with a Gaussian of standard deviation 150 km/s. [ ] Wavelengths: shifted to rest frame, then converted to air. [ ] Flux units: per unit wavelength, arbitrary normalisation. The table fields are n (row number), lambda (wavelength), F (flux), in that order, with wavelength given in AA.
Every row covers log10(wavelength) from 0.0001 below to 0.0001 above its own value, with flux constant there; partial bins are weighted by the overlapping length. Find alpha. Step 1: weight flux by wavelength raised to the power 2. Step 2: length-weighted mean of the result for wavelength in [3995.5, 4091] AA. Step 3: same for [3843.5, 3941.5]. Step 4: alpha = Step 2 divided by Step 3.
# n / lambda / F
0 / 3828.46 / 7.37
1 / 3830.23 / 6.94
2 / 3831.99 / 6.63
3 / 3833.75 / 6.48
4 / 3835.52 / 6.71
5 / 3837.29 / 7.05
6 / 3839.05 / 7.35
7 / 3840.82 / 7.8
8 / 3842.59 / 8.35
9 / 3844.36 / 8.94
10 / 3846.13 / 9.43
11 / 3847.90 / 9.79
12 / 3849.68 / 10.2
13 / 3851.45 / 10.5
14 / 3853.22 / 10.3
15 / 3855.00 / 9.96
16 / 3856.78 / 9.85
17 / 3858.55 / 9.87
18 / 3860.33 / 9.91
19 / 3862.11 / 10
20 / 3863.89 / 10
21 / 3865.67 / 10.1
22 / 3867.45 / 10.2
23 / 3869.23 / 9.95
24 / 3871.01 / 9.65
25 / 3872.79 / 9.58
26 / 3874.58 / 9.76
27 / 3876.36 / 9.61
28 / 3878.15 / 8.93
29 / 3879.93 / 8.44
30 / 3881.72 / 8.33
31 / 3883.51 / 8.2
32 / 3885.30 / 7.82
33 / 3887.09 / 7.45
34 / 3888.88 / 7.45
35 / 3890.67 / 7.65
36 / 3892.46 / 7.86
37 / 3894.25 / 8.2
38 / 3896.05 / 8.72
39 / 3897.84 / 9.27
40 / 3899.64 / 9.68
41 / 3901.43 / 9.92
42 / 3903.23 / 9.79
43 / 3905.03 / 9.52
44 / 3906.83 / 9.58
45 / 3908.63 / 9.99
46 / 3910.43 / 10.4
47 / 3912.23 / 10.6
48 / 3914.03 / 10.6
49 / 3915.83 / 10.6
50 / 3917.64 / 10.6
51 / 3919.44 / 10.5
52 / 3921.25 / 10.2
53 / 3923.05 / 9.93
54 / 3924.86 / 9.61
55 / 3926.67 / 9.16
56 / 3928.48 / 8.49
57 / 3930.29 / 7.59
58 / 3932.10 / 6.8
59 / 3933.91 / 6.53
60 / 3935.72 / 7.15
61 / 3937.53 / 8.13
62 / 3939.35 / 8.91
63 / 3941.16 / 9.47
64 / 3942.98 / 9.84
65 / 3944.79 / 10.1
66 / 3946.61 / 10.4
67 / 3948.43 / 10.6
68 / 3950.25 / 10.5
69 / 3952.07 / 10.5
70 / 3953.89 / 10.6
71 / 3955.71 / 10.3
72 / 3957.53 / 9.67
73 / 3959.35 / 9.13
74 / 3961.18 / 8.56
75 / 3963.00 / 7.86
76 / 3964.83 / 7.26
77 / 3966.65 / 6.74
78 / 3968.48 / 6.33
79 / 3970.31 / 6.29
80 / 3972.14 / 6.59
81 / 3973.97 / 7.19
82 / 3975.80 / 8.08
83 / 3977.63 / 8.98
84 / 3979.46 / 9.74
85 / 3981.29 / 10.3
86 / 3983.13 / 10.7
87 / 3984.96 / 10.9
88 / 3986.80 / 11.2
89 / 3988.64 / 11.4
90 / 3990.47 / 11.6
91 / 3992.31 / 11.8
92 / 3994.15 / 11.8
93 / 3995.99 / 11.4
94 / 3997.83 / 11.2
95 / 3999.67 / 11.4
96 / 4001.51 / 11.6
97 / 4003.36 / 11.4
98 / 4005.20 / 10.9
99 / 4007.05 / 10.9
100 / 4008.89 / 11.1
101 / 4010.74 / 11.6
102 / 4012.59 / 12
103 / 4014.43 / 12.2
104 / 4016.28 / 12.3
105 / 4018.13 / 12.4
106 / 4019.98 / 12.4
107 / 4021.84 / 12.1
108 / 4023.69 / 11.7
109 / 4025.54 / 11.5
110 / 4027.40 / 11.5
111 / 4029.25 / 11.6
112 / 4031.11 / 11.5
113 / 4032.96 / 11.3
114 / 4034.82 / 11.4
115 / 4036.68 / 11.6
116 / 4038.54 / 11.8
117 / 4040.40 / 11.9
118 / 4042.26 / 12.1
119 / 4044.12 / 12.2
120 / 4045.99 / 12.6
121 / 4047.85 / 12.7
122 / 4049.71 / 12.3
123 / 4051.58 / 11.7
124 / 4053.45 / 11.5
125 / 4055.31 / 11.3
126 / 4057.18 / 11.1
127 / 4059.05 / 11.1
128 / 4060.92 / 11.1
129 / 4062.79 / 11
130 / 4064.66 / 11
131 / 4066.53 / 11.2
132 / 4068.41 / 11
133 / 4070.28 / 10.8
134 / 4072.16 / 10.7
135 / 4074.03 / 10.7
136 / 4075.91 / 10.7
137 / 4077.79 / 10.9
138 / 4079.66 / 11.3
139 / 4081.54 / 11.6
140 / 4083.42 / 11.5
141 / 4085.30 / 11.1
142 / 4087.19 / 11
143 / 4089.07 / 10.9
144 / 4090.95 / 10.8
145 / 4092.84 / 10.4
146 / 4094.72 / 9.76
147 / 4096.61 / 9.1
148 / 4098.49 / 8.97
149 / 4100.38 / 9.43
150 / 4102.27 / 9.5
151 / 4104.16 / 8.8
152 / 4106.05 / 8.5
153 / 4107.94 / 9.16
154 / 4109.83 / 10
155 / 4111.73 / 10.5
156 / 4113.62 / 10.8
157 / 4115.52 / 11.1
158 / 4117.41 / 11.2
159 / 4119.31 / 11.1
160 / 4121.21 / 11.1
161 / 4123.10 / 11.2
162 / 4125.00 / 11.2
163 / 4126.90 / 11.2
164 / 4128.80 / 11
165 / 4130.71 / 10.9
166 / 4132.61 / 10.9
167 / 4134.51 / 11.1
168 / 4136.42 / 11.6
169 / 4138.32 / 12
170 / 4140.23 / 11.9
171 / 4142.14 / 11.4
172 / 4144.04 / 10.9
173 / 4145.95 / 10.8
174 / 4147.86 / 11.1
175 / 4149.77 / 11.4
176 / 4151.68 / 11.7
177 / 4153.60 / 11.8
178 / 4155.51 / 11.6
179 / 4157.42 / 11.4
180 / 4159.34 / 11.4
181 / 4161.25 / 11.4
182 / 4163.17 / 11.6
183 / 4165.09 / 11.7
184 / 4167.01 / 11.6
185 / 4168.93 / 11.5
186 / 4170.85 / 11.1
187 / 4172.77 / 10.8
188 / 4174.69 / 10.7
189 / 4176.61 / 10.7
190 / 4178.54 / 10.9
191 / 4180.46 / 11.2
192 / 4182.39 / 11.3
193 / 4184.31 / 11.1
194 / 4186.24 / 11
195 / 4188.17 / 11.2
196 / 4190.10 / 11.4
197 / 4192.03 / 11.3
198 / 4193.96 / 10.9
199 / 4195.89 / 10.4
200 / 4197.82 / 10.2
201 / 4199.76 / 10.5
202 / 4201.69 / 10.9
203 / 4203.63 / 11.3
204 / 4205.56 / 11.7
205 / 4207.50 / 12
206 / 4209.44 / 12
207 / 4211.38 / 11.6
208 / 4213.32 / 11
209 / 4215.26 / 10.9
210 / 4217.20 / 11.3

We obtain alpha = 1.34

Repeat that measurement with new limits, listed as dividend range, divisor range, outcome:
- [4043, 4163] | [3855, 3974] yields 1.33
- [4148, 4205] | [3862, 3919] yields 1.38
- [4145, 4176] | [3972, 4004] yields 1.18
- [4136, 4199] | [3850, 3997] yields 1.35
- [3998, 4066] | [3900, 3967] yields 1.31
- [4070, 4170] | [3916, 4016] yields 1.20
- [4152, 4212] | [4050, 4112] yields 1.12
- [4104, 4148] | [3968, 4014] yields 1.12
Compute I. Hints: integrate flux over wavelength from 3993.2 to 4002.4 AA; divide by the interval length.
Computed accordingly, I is 11.5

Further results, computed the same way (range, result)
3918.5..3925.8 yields 10.1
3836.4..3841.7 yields 7.4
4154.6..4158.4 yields 11.5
